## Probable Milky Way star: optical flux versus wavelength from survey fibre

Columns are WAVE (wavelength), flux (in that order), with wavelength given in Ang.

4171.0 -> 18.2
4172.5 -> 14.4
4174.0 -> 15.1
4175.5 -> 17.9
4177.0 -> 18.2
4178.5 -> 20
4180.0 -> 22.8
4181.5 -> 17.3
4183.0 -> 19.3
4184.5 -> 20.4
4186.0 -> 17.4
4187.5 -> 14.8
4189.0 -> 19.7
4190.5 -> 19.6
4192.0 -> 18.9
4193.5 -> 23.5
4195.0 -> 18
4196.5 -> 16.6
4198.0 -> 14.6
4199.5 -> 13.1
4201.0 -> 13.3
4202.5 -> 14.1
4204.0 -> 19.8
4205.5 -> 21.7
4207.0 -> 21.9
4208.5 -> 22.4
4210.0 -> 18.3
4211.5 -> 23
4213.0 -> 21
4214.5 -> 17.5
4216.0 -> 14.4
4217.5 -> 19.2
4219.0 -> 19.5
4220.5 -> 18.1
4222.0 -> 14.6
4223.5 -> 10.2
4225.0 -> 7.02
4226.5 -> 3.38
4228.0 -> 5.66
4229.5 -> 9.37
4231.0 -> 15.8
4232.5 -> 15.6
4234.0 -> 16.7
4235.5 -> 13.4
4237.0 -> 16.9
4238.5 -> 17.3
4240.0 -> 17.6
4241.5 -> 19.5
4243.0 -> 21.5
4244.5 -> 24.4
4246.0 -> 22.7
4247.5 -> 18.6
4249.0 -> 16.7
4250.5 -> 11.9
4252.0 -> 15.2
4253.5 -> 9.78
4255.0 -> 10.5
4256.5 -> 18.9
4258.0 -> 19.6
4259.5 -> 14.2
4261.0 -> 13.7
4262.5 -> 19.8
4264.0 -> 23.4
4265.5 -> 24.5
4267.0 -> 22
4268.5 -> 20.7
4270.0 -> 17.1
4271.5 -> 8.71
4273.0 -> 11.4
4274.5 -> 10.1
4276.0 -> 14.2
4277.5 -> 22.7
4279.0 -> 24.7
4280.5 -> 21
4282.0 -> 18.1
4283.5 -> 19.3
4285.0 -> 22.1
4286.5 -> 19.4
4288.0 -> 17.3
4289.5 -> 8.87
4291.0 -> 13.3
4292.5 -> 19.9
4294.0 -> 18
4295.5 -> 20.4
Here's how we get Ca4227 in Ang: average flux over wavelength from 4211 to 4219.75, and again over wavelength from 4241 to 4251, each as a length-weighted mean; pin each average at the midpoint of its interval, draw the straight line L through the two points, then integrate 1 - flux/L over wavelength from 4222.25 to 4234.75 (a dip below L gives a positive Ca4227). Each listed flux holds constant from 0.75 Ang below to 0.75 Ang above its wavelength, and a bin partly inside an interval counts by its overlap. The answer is 5.6 Ang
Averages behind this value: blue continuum 19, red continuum 19.5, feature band 10.6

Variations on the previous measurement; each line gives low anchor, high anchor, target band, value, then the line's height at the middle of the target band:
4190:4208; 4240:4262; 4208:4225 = 0.2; 17.6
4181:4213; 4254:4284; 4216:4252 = 5.2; 18.1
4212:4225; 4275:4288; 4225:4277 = 6.8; 18.2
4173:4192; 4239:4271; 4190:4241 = 5.8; 18.3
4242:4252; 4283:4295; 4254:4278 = 1.8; 18.2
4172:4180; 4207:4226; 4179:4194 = -1.5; 17.6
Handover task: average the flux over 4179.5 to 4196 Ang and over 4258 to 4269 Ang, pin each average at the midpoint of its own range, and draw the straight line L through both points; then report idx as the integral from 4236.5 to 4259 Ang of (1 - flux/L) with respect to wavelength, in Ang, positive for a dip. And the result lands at 2.6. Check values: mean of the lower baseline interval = 19.2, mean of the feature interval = 17.4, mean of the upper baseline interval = 19.7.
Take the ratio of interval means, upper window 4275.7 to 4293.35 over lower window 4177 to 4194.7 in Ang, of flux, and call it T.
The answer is 0.96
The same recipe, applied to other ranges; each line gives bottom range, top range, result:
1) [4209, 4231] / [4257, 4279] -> 1.21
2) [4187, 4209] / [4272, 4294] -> 0.95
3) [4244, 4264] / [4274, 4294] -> 1.07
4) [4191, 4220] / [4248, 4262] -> 0.79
